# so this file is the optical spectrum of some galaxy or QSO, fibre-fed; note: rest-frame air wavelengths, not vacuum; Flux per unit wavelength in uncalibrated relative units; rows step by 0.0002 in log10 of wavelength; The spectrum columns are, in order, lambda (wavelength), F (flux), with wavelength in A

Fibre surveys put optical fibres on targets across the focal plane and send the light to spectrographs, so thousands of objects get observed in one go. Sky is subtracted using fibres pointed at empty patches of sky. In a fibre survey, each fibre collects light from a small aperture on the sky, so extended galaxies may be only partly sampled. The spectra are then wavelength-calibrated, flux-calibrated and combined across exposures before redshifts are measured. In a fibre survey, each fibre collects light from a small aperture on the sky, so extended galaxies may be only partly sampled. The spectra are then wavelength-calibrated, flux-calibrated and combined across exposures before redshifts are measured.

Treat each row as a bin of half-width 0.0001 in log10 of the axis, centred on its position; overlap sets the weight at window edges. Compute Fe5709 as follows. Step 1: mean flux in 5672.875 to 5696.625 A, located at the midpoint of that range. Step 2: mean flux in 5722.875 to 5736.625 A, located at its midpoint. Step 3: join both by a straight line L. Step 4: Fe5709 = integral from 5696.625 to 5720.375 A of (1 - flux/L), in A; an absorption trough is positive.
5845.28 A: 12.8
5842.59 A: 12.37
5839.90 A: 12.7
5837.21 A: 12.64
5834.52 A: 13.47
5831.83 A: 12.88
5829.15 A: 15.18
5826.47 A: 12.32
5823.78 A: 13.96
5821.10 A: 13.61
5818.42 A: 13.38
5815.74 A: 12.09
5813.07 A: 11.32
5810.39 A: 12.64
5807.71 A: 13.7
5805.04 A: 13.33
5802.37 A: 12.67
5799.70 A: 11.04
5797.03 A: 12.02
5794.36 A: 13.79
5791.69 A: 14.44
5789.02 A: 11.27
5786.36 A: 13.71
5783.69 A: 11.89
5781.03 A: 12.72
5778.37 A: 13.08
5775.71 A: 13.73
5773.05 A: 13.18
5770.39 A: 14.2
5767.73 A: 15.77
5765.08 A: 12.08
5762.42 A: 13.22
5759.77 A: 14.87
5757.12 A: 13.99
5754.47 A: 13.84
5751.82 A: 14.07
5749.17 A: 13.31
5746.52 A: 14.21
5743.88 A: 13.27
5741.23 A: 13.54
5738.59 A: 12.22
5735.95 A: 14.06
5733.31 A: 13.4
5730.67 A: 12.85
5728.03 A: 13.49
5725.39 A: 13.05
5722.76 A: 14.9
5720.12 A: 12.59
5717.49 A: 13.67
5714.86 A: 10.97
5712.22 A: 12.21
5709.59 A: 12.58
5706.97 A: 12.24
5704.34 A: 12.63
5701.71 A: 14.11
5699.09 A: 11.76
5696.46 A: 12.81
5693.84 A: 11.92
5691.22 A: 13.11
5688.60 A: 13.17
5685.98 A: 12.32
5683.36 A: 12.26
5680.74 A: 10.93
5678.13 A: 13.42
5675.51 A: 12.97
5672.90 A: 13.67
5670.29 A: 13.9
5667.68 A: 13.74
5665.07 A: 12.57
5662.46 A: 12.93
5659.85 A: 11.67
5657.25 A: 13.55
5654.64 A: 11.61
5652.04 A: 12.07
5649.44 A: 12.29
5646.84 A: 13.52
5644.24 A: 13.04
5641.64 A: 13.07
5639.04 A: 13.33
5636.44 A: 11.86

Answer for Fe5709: 0.9 A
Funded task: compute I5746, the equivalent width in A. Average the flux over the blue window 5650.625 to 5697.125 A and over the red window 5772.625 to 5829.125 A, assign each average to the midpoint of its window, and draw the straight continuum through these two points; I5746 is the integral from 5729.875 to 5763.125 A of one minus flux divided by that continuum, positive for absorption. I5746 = -2.1 A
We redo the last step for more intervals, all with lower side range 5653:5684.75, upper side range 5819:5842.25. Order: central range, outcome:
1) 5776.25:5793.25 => 0.31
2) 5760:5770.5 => -0.64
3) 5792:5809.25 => 0.45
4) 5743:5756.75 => -0.78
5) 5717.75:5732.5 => -0.51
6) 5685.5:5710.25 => 0.34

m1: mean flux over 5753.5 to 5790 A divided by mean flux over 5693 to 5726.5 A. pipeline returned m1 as 1.1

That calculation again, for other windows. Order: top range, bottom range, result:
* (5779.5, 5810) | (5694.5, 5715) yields 1.02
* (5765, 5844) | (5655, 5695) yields 1.02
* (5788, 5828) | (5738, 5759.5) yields 0.94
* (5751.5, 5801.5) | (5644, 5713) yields 1.05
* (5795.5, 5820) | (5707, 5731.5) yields 0.97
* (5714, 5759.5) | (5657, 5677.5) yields 1.02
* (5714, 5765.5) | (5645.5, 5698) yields 1.06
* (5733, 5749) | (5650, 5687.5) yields 1.06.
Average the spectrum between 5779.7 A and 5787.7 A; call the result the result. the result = 12.8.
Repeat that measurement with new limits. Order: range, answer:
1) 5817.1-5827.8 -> 13.3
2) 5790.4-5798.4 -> 13.4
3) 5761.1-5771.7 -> 13.8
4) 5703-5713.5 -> 12.4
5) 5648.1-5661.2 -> 12.2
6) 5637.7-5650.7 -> 13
